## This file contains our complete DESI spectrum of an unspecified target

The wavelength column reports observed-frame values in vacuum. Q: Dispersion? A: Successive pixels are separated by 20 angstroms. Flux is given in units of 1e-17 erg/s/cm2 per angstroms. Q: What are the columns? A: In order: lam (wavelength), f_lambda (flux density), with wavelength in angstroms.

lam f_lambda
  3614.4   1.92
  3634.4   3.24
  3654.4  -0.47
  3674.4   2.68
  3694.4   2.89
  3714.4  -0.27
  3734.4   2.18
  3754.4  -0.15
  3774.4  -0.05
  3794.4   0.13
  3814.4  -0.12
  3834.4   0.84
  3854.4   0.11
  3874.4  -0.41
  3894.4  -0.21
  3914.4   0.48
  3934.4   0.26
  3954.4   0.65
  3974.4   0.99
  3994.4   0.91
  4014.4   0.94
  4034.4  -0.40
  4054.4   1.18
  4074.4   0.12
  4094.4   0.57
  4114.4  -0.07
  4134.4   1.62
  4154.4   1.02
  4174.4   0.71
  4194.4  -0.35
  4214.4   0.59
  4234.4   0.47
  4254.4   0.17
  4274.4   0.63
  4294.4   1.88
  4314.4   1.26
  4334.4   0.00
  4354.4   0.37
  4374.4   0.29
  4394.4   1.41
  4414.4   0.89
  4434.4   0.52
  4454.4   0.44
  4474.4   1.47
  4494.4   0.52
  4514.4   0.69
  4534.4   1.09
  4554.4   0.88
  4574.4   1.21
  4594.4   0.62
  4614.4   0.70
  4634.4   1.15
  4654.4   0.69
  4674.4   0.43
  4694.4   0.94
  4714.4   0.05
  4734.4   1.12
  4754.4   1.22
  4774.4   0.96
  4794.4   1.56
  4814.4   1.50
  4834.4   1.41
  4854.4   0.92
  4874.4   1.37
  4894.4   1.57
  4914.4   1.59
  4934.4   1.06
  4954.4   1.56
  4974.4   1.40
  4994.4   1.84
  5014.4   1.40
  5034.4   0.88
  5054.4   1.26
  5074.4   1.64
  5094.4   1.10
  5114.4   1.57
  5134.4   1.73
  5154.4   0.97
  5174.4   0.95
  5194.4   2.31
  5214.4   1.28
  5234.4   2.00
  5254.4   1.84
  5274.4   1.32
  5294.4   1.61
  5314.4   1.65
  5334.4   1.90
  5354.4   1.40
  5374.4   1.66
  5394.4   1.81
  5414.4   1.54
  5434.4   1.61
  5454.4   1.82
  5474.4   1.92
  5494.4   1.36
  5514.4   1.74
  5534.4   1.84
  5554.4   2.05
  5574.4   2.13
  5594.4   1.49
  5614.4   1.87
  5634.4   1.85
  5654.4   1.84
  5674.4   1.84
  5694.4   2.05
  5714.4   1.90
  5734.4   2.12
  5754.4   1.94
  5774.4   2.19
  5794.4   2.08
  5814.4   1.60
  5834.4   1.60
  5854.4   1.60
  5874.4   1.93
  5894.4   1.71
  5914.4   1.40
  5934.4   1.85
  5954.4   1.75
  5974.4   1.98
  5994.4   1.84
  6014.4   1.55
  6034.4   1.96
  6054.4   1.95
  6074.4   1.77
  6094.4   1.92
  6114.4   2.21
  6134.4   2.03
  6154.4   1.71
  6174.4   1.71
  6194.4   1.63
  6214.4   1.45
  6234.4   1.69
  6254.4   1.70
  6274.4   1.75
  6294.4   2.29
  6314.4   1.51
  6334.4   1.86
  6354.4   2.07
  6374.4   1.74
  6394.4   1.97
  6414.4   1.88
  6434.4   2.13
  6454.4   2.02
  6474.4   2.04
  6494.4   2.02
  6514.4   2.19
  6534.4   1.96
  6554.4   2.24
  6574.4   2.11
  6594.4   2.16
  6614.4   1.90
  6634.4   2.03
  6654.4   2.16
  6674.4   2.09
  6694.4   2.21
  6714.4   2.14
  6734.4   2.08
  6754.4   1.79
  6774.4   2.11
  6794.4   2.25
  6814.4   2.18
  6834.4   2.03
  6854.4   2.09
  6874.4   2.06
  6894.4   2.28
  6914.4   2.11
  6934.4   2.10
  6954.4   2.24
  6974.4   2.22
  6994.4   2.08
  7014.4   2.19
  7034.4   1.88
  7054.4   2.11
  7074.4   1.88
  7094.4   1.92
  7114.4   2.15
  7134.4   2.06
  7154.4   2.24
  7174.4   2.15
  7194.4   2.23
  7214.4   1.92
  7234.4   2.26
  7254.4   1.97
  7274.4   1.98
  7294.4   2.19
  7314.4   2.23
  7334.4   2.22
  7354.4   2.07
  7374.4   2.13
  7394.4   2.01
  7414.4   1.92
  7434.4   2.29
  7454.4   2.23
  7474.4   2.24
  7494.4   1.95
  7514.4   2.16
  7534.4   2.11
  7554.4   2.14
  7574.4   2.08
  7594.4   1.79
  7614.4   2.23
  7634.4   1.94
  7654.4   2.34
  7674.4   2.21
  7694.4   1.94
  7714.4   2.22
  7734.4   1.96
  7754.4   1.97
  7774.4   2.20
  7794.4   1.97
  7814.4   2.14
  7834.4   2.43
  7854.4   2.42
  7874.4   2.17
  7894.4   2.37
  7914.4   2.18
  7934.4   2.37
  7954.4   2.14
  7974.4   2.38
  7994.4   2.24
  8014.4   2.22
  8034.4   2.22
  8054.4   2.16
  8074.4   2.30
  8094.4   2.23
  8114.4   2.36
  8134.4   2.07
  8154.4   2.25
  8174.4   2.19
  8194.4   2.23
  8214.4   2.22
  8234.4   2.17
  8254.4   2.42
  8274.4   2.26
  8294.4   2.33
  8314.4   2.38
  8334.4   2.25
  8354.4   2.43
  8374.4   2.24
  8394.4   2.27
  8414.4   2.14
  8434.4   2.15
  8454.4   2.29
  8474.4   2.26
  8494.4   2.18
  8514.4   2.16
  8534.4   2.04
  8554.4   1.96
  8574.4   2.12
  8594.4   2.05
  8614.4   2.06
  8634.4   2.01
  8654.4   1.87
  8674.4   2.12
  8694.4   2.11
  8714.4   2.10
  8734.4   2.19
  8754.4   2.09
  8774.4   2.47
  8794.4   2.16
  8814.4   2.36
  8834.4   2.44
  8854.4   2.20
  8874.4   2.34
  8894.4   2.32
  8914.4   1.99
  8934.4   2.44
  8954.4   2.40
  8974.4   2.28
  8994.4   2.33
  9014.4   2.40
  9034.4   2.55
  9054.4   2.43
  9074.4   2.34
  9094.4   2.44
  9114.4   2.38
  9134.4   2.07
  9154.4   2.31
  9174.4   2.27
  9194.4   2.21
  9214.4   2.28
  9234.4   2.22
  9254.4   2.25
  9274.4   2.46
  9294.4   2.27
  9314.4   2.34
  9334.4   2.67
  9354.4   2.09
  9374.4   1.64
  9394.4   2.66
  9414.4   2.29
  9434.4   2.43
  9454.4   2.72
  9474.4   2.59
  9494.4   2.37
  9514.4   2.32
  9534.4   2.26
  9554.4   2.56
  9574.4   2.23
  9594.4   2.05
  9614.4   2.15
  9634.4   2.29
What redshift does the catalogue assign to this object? 0.200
